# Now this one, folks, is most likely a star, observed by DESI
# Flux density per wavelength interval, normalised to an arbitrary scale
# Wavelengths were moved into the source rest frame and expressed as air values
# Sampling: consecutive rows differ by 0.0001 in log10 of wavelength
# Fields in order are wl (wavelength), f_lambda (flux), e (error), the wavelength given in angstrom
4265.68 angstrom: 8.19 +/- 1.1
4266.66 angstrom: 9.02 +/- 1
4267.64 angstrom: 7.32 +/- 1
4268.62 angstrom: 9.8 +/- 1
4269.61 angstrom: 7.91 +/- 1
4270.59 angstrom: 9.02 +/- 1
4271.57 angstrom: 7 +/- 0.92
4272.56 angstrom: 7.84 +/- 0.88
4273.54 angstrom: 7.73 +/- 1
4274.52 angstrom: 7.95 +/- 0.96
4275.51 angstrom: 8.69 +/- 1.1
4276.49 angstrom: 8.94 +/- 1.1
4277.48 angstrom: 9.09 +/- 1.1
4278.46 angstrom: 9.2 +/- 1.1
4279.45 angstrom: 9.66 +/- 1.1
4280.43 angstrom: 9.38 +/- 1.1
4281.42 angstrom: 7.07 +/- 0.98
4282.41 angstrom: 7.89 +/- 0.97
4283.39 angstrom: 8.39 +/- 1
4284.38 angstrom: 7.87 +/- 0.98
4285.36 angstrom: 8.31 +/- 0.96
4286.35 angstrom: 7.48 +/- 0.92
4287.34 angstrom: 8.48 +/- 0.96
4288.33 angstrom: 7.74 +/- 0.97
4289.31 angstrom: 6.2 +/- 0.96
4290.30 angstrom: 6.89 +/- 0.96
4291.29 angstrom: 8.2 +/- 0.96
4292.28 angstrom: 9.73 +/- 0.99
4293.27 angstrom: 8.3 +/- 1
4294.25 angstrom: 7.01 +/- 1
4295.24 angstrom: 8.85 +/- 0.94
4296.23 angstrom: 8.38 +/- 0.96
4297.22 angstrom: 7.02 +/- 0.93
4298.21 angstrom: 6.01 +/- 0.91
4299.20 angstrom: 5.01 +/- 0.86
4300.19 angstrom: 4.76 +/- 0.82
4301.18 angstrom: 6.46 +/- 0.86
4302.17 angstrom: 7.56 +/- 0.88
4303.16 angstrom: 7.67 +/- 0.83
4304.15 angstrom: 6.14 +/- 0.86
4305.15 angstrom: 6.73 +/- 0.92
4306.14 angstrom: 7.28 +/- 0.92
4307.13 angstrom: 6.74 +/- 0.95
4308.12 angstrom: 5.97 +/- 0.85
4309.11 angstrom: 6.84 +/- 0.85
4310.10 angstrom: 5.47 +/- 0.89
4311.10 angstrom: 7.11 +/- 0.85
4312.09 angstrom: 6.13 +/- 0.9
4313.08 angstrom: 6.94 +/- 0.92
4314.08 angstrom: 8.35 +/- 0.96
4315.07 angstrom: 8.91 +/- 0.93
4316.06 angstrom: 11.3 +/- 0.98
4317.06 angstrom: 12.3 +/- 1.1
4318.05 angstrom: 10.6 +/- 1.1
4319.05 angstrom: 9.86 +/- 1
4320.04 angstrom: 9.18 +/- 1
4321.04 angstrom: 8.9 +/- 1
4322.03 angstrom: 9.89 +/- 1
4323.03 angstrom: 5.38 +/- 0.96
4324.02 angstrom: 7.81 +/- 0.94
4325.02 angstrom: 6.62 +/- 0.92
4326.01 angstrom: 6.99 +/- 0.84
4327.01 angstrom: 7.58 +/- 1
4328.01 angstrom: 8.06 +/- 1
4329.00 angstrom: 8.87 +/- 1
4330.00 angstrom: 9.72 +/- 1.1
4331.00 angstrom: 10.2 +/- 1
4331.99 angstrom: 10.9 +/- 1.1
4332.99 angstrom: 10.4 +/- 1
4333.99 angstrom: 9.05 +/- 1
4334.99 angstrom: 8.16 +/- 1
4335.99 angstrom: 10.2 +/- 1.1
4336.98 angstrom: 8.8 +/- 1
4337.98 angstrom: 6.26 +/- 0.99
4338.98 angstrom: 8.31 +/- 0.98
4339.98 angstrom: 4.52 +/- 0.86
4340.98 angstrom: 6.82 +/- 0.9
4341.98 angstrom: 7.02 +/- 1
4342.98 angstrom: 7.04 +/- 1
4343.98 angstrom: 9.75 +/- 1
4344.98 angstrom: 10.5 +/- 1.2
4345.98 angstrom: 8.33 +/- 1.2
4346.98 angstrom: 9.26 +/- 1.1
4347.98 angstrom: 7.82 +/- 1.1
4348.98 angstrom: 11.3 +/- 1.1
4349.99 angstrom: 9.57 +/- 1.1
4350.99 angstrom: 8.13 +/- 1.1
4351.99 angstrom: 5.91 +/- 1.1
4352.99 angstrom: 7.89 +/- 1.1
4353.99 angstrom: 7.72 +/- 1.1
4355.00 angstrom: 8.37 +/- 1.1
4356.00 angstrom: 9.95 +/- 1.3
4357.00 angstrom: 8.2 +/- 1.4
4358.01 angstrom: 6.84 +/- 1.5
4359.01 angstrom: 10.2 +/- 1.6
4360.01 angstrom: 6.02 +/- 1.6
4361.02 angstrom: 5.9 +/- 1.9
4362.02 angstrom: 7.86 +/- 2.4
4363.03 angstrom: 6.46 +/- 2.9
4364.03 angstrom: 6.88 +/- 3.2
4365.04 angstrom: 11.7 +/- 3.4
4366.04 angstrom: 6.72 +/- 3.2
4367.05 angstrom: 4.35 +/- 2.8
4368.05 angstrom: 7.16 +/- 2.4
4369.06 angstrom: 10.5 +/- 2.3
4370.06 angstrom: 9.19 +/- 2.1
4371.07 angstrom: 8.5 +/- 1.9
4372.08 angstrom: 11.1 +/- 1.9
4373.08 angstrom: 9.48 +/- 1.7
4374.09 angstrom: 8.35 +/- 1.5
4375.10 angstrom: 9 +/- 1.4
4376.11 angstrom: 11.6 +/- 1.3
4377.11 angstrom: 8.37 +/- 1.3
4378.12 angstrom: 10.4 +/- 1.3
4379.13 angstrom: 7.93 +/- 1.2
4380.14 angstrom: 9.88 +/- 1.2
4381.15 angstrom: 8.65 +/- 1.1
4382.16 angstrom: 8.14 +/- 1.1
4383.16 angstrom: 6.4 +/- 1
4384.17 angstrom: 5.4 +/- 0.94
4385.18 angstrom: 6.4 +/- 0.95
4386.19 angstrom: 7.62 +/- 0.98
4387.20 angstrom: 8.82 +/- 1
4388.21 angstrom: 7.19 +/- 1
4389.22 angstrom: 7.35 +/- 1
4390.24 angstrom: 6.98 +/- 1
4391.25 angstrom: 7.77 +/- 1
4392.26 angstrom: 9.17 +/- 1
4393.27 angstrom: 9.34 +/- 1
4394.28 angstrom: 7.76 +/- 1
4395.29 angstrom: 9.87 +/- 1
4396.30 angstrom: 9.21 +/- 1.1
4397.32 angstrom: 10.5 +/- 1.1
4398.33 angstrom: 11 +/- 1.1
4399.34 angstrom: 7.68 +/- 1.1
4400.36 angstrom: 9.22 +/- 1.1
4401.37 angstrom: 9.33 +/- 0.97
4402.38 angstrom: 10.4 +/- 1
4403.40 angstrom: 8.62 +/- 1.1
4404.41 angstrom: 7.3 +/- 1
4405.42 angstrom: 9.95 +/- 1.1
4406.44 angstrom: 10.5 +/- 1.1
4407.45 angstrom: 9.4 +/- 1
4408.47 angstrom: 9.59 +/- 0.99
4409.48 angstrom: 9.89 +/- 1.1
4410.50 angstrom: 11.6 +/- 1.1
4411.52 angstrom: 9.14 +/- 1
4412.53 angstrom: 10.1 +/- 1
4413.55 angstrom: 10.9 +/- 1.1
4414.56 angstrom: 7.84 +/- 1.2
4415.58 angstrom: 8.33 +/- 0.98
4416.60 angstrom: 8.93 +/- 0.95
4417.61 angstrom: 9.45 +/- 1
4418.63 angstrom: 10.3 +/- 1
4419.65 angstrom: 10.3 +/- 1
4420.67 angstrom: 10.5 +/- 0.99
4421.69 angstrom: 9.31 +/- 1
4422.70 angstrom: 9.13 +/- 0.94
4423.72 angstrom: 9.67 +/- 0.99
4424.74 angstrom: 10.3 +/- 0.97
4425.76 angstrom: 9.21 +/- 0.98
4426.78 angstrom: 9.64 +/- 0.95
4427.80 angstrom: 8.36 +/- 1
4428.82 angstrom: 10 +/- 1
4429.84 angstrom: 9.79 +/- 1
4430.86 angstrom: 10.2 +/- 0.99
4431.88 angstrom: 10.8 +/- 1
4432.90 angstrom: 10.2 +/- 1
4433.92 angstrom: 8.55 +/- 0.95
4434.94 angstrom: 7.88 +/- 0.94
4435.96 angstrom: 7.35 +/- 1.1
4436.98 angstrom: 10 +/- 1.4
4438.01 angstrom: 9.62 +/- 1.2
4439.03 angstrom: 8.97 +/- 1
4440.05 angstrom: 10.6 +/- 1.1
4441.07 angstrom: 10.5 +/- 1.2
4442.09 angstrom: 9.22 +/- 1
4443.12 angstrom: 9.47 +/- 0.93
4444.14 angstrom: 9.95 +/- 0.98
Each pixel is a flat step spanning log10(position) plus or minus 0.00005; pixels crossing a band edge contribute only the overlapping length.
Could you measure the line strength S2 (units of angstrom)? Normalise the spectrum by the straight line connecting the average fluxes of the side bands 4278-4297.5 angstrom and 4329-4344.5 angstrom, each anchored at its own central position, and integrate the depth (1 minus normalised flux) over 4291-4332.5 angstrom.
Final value 2.0 angstrom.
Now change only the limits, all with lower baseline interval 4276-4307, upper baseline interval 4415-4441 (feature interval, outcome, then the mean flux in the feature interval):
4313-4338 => -2.7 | 8.98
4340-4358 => 0.3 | 8.3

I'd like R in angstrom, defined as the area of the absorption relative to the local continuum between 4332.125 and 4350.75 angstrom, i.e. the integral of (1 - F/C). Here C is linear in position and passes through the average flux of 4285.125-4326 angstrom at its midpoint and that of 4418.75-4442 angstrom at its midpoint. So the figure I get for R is -0.75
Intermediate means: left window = 7.66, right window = 9.59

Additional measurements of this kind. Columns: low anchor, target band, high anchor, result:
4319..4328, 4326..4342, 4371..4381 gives -0.38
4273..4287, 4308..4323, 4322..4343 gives -0.53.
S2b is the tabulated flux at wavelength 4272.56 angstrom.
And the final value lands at 7.84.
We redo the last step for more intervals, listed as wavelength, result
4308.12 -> 5.97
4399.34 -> 7.68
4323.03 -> 5.38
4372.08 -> 11.1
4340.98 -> 6.82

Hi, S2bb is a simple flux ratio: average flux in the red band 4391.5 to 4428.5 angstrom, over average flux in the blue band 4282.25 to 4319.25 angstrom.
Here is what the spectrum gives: 1.24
